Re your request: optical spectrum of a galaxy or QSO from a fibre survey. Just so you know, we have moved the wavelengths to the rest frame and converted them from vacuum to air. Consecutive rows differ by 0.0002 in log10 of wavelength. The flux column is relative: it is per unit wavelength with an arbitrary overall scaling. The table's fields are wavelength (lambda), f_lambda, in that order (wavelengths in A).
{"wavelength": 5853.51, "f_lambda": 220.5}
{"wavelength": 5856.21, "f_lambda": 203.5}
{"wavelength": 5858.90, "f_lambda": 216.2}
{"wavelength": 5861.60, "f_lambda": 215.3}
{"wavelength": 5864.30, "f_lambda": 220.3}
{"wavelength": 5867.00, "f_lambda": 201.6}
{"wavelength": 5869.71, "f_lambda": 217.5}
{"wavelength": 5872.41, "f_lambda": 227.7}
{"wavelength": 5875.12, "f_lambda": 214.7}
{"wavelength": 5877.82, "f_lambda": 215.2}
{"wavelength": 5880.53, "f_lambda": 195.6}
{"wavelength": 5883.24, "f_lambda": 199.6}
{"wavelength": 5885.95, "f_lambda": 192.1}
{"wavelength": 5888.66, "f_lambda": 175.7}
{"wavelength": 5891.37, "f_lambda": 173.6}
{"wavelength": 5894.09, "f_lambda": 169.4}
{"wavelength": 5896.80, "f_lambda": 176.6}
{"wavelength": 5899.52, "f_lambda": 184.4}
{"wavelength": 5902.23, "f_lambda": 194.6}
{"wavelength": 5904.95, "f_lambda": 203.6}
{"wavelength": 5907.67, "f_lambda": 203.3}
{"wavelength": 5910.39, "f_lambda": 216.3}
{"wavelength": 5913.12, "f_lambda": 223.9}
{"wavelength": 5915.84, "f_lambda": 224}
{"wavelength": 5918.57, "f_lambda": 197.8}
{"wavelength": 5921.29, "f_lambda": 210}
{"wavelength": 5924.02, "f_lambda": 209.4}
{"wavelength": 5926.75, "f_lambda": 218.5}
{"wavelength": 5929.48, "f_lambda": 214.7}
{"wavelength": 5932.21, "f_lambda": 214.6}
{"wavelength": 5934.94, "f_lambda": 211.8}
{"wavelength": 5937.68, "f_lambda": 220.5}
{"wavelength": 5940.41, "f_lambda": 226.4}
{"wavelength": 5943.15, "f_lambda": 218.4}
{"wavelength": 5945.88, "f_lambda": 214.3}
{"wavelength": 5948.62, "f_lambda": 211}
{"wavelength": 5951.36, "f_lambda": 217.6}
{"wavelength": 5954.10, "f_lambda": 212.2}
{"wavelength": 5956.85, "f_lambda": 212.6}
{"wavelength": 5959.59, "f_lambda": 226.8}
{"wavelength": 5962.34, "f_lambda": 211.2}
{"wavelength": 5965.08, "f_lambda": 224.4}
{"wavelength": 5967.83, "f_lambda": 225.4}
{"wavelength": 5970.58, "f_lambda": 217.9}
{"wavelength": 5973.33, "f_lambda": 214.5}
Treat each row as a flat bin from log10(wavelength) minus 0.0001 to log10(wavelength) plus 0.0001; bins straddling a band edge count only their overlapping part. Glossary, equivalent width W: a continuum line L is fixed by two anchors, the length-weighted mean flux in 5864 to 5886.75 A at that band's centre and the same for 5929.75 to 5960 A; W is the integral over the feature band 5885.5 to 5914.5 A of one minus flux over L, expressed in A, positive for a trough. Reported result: 2.70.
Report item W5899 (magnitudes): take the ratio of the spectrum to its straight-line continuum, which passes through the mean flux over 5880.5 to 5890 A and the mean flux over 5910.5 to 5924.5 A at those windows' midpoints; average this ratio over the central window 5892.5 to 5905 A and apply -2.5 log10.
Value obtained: 0.09 mag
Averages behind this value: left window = 190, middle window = 184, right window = 213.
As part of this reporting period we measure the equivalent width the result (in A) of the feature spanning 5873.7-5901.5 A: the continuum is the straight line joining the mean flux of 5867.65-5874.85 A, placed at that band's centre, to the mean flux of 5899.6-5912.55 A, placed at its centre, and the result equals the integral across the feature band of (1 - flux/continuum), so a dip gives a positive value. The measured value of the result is 2.90 A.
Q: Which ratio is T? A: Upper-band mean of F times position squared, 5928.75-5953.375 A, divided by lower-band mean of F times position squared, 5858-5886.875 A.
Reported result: 1.05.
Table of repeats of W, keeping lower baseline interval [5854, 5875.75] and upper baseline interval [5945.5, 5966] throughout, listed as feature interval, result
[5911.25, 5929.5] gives 0.1 A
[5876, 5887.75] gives 0.8 A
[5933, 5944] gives -0.2 A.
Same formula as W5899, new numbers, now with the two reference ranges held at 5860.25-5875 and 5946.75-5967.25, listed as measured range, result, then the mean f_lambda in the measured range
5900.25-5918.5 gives 0.038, 209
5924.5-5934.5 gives 0.008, 215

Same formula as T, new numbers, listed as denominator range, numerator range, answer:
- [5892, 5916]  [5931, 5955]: 1.11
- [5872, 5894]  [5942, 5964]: 1.13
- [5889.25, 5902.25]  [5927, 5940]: 1.23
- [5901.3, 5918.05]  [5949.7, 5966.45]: 1.05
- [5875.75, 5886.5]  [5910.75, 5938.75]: 1.08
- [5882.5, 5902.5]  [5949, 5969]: 1.22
